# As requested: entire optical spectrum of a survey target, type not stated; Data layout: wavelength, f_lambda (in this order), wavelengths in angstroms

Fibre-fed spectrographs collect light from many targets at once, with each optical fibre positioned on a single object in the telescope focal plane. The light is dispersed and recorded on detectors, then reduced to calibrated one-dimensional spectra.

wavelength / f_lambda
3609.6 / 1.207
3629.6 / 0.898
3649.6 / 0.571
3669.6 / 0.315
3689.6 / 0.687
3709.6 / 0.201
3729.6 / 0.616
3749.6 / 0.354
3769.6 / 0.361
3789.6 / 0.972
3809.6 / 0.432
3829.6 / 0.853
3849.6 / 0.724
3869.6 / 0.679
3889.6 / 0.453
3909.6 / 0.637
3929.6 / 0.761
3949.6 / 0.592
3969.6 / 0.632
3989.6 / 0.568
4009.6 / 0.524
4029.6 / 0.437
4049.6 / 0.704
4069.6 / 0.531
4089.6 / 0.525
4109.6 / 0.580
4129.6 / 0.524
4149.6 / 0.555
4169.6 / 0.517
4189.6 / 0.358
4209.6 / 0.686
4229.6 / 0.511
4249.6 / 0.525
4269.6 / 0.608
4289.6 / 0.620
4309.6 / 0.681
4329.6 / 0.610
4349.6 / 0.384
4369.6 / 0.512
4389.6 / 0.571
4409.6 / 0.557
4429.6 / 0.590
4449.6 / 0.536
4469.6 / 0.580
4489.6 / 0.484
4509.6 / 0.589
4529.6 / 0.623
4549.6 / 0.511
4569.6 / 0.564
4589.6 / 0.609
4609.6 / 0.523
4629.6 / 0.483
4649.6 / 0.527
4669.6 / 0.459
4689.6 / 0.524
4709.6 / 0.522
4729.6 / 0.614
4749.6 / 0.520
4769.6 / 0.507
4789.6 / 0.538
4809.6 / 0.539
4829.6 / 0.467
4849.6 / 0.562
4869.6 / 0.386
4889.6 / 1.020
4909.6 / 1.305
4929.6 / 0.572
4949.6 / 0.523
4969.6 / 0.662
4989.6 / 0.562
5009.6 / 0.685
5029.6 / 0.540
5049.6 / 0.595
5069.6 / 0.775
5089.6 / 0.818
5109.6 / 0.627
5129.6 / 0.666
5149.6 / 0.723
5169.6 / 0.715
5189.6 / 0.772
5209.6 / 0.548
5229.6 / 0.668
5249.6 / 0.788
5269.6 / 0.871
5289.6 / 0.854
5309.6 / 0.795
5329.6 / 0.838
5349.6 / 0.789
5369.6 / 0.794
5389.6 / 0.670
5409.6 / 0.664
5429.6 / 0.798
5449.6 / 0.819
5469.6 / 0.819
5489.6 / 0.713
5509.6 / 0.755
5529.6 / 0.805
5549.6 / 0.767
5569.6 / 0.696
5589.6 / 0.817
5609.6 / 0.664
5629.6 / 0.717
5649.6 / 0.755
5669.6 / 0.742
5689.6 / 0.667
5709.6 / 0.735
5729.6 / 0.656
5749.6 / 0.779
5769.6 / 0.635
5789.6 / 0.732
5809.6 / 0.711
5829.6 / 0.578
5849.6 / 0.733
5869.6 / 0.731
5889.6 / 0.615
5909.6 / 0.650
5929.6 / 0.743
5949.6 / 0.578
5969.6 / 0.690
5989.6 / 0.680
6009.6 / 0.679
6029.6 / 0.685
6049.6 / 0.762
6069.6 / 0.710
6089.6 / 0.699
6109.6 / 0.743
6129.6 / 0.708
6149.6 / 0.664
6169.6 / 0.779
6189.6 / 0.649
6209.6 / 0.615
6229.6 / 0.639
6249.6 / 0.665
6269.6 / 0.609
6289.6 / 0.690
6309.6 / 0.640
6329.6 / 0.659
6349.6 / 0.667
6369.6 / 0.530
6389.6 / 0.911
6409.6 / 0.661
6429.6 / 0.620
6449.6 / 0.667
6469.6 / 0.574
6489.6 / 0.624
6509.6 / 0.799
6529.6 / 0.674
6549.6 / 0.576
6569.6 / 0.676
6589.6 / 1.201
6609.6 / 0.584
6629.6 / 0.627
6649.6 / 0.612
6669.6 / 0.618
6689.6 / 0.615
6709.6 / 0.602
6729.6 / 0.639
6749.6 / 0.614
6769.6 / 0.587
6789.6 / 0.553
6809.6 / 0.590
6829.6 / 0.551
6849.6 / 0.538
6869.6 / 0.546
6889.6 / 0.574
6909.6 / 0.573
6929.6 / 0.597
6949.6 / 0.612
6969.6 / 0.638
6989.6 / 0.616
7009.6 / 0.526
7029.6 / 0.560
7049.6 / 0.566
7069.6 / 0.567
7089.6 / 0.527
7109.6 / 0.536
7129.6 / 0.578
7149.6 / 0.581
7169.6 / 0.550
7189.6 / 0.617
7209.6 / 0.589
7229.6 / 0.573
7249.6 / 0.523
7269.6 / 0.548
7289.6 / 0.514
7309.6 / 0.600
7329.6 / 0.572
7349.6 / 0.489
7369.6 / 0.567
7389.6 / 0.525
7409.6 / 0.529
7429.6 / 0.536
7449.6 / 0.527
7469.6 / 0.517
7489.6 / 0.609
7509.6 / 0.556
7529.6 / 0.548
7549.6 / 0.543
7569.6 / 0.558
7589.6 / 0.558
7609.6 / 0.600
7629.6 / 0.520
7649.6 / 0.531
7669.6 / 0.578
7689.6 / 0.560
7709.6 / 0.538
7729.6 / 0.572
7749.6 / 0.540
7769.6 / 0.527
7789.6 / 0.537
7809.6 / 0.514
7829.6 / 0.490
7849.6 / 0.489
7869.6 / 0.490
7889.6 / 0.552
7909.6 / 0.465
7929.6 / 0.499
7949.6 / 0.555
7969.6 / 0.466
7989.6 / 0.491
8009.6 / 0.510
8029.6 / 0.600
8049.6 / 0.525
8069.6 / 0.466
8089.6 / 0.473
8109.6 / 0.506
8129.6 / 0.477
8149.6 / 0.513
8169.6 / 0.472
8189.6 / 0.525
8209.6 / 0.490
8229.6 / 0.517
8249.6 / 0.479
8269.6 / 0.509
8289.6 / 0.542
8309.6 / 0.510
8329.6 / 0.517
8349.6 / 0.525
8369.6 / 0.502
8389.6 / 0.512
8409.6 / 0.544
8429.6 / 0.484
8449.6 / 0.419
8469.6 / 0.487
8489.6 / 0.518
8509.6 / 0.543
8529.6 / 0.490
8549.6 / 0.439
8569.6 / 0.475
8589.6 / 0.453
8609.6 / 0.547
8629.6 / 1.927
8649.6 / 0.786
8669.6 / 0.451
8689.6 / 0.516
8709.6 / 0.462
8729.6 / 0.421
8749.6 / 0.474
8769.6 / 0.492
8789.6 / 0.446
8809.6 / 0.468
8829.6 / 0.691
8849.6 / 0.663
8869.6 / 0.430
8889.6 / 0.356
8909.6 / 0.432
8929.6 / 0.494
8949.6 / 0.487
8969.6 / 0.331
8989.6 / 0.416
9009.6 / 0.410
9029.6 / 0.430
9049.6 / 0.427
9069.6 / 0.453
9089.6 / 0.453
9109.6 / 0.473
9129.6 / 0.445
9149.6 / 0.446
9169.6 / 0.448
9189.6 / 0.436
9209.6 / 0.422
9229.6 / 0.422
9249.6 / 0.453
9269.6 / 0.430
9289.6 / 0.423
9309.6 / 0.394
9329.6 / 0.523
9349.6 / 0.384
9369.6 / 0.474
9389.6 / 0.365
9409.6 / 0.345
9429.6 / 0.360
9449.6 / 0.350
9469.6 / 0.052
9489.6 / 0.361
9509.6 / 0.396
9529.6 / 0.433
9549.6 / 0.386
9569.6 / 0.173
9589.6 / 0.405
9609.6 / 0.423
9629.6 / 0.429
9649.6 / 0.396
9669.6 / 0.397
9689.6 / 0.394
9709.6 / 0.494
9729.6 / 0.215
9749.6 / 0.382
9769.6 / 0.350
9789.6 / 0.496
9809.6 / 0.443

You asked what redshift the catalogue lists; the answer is 0.31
